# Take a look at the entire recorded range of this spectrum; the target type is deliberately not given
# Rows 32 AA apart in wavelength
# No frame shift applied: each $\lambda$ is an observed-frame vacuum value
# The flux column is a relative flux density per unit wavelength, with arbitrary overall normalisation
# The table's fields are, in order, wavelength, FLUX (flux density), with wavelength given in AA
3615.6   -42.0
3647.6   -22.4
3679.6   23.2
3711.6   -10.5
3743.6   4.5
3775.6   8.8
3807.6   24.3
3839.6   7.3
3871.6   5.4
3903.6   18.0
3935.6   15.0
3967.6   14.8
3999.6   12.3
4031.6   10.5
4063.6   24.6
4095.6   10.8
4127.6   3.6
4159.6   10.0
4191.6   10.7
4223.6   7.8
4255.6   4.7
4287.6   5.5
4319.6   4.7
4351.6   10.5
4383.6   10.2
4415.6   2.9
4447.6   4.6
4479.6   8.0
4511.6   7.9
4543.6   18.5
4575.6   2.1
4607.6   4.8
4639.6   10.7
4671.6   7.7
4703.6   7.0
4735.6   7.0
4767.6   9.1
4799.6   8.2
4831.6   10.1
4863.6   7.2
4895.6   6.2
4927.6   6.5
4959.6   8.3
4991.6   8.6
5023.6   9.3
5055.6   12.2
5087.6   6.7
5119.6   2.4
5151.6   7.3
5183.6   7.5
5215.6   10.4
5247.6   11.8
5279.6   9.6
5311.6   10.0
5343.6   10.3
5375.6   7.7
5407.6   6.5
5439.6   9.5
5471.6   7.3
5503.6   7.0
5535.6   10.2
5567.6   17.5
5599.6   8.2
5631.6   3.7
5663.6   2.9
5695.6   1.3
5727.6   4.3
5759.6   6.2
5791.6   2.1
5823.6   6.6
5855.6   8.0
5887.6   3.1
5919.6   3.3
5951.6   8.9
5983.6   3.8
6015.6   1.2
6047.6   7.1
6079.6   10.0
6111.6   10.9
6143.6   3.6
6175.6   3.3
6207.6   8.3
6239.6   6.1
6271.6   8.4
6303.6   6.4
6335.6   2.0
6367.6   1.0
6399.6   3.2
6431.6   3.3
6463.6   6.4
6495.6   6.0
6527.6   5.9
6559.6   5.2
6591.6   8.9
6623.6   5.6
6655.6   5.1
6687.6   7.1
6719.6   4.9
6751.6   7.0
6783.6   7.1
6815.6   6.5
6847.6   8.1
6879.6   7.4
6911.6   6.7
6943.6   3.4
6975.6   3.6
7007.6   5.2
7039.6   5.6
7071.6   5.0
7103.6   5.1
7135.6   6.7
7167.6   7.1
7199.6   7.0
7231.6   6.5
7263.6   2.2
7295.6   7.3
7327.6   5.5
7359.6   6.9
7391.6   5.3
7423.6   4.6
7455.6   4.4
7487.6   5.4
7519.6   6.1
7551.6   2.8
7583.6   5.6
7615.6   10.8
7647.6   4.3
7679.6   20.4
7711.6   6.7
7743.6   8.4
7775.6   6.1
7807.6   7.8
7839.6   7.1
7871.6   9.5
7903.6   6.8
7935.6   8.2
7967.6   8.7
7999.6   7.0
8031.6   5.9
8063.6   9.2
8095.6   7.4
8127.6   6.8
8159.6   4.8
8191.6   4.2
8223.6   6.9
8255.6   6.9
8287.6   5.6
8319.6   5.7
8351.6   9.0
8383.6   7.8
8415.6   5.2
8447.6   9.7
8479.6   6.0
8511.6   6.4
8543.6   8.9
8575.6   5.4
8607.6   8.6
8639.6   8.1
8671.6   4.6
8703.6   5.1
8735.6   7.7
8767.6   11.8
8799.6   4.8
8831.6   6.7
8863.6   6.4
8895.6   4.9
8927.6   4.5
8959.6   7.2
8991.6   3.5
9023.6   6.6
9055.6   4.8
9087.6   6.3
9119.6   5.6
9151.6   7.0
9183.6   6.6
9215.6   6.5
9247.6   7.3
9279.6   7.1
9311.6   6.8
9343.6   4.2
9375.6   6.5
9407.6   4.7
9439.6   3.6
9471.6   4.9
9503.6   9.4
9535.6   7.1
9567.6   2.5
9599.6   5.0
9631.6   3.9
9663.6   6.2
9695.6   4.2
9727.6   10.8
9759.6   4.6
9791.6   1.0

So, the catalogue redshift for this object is 1.06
